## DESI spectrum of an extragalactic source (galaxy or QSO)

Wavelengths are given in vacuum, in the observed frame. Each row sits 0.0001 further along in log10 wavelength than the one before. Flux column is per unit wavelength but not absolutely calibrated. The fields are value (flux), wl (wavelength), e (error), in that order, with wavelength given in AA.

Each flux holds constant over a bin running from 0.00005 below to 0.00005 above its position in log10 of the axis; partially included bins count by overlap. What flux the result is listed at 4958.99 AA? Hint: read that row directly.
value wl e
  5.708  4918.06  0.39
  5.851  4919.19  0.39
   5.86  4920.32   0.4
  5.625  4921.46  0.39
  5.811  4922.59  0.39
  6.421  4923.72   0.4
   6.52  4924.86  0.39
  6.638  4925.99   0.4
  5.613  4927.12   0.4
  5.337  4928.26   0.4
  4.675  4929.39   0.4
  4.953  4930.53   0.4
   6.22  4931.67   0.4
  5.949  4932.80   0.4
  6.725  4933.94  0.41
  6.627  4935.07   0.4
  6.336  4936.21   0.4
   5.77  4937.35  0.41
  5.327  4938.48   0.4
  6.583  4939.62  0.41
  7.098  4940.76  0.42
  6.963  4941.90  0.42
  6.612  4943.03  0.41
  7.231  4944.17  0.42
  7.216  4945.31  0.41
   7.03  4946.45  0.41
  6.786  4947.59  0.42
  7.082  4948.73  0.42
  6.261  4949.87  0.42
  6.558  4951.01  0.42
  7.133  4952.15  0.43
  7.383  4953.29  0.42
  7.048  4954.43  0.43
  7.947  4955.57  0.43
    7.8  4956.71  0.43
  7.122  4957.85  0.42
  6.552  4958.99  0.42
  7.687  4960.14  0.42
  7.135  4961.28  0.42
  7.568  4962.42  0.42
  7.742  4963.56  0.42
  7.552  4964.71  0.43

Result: 6.552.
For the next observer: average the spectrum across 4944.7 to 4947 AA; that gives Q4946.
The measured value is 7.12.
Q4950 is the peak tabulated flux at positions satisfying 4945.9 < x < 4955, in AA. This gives 7.383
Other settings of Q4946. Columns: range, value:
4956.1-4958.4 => 7.48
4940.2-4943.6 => 6.9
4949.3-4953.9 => 6.84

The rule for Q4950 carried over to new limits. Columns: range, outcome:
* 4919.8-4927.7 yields 6.638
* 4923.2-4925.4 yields 6.52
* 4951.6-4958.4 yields 7.947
